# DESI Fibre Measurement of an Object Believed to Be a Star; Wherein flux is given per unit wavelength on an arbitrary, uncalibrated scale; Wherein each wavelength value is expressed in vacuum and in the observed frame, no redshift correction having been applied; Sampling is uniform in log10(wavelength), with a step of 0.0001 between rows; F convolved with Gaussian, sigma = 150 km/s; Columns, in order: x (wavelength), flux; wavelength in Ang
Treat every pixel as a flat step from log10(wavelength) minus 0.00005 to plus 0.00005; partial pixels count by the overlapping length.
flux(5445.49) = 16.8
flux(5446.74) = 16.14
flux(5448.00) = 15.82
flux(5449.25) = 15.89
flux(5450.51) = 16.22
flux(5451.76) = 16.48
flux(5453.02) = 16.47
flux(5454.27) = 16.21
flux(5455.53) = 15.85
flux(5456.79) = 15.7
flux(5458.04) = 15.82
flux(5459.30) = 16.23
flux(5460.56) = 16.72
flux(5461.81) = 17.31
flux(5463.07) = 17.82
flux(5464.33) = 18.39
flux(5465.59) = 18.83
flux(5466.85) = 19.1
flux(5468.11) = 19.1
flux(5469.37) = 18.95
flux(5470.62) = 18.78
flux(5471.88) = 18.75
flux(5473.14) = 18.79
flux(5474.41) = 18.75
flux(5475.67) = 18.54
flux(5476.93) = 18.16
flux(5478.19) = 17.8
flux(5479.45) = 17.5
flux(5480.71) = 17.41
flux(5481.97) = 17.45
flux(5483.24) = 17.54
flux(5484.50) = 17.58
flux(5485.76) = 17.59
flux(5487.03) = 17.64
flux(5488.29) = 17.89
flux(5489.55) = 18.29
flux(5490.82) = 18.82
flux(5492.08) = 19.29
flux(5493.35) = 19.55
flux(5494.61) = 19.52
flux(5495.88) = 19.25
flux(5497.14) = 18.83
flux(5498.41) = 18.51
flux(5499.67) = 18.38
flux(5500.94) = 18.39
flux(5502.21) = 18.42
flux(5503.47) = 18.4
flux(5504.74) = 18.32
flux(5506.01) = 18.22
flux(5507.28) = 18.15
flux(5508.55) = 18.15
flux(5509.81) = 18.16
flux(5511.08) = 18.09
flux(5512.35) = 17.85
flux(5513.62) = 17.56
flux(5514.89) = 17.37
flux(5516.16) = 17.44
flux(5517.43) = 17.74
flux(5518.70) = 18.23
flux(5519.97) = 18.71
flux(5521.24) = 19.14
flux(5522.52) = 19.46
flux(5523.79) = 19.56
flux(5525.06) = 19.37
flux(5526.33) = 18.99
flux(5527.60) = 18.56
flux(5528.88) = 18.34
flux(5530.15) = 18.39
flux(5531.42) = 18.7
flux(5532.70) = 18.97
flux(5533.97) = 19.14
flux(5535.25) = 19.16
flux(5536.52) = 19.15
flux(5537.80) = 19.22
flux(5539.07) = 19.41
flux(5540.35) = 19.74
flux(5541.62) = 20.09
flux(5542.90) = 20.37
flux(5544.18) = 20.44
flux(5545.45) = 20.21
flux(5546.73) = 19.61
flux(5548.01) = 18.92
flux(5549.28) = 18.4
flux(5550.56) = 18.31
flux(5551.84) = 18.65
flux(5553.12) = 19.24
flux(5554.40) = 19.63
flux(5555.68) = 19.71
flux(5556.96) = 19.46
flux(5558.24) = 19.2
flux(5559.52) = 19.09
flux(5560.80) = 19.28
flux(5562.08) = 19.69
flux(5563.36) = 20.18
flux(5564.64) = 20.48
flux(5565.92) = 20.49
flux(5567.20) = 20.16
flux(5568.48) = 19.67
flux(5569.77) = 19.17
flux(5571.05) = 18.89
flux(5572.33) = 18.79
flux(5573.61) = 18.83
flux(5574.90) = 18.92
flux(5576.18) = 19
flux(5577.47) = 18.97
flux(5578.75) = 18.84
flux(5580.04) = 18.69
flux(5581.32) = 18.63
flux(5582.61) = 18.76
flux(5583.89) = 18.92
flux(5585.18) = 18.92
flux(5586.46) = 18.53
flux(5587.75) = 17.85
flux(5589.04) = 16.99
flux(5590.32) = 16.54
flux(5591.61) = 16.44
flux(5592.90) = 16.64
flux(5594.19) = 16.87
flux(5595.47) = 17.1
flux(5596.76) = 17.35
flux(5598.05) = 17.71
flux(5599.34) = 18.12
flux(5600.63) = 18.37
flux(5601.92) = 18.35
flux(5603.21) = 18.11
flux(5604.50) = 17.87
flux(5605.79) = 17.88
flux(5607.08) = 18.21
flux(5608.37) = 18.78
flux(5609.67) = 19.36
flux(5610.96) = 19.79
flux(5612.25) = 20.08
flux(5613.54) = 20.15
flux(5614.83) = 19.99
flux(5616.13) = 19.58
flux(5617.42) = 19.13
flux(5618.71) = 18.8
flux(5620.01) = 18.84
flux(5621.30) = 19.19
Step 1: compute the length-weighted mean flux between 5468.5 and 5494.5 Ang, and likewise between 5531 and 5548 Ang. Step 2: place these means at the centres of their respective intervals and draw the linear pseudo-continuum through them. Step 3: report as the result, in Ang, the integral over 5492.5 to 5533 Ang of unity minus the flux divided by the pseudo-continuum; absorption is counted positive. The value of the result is 0.93 Ang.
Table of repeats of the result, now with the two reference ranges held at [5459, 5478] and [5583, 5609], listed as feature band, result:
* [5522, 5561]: -2.7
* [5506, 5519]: 0.2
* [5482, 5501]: -0.2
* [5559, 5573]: -1.3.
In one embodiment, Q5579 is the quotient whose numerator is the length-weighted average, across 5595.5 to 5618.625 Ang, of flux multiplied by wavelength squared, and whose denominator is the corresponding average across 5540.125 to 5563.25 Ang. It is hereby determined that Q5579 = 0.98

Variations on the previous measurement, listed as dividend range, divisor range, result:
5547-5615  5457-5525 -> 1.06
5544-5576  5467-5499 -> 1.08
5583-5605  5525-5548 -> 0.94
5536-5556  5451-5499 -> 1.11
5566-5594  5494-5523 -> 1.03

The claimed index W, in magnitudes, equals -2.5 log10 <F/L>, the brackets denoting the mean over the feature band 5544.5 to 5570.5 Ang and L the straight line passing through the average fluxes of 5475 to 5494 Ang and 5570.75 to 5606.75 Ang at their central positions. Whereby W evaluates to -0.081 mag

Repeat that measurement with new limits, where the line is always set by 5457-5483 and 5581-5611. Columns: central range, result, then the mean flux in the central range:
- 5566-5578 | -0.07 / 19.2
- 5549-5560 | -0.07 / 19.1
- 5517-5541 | -0.06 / 19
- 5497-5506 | -0.03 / 18.4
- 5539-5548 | -0.11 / 19.9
